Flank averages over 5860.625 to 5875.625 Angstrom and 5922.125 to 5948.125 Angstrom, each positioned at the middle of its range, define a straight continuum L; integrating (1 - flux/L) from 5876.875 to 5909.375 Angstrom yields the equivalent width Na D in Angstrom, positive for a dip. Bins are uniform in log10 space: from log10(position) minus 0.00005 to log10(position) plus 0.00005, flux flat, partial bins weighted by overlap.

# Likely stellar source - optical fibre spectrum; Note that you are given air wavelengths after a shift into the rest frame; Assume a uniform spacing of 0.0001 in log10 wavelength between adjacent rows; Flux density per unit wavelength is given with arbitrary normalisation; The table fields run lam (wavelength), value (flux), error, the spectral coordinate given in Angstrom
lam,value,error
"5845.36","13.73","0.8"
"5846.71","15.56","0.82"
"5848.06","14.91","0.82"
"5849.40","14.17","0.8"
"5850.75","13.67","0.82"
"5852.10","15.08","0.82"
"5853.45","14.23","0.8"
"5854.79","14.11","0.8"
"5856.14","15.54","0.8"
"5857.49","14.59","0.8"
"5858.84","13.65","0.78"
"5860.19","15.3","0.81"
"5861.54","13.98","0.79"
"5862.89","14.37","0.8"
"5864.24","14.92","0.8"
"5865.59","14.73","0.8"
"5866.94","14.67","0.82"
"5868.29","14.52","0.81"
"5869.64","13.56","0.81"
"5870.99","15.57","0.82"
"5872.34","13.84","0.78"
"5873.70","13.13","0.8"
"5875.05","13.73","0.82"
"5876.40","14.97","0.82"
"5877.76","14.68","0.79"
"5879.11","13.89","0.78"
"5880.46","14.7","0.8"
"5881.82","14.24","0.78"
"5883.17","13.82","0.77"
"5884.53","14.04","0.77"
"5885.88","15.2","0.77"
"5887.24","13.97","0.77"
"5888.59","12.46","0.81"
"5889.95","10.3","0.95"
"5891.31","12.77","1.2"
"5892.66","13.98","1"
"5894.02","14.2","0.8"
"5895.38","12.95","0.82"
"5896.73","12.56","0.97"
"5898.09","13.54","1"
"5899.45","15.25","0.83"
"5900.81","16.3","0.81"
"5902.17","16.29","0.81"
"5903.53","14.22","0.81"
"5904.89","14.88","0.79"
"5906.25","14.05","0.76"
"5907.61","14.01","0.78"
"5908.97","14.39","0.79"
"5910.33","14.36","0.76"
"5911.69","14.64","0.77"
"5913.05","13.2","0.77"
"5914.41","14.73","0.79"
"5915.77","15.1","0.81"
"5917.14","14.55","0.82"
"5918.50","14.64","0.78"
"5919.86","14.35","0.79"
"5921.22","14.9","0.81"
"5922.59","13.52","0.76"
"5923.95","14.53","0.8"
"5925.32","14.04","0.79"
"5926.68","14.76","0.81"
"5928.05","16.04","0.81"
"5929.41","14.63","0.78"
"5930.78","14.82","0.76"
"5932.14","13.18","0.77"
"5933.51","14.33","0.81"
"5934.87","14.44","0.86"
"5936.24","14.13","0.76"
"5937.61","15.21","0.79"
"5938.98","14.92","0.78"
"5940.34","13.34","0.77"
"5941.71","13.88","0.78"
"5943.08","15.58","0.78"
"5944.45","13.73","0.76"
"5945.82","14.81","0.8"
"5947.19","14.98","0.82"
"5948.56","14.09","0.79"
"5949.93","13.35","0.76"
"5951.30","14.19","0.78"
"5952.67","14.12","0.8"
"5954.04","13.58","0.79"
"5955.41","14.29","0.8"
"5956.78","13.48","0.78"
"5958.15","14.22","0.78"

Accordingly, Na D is 0.75 Angstrom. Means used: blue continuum 14.3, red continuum 14.5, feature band 14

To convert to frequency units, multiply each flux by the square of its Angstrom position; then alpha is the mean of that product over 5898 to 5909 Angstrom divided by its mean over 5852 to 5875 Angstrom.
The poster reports 1.04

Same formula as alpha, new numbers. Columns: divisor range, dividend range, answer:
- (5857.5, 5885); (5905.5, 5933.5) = 1.02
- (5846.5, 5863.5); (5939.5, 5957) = 1.00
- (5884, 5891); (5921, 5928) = 1.11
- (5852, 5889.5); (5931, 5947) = 1.03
